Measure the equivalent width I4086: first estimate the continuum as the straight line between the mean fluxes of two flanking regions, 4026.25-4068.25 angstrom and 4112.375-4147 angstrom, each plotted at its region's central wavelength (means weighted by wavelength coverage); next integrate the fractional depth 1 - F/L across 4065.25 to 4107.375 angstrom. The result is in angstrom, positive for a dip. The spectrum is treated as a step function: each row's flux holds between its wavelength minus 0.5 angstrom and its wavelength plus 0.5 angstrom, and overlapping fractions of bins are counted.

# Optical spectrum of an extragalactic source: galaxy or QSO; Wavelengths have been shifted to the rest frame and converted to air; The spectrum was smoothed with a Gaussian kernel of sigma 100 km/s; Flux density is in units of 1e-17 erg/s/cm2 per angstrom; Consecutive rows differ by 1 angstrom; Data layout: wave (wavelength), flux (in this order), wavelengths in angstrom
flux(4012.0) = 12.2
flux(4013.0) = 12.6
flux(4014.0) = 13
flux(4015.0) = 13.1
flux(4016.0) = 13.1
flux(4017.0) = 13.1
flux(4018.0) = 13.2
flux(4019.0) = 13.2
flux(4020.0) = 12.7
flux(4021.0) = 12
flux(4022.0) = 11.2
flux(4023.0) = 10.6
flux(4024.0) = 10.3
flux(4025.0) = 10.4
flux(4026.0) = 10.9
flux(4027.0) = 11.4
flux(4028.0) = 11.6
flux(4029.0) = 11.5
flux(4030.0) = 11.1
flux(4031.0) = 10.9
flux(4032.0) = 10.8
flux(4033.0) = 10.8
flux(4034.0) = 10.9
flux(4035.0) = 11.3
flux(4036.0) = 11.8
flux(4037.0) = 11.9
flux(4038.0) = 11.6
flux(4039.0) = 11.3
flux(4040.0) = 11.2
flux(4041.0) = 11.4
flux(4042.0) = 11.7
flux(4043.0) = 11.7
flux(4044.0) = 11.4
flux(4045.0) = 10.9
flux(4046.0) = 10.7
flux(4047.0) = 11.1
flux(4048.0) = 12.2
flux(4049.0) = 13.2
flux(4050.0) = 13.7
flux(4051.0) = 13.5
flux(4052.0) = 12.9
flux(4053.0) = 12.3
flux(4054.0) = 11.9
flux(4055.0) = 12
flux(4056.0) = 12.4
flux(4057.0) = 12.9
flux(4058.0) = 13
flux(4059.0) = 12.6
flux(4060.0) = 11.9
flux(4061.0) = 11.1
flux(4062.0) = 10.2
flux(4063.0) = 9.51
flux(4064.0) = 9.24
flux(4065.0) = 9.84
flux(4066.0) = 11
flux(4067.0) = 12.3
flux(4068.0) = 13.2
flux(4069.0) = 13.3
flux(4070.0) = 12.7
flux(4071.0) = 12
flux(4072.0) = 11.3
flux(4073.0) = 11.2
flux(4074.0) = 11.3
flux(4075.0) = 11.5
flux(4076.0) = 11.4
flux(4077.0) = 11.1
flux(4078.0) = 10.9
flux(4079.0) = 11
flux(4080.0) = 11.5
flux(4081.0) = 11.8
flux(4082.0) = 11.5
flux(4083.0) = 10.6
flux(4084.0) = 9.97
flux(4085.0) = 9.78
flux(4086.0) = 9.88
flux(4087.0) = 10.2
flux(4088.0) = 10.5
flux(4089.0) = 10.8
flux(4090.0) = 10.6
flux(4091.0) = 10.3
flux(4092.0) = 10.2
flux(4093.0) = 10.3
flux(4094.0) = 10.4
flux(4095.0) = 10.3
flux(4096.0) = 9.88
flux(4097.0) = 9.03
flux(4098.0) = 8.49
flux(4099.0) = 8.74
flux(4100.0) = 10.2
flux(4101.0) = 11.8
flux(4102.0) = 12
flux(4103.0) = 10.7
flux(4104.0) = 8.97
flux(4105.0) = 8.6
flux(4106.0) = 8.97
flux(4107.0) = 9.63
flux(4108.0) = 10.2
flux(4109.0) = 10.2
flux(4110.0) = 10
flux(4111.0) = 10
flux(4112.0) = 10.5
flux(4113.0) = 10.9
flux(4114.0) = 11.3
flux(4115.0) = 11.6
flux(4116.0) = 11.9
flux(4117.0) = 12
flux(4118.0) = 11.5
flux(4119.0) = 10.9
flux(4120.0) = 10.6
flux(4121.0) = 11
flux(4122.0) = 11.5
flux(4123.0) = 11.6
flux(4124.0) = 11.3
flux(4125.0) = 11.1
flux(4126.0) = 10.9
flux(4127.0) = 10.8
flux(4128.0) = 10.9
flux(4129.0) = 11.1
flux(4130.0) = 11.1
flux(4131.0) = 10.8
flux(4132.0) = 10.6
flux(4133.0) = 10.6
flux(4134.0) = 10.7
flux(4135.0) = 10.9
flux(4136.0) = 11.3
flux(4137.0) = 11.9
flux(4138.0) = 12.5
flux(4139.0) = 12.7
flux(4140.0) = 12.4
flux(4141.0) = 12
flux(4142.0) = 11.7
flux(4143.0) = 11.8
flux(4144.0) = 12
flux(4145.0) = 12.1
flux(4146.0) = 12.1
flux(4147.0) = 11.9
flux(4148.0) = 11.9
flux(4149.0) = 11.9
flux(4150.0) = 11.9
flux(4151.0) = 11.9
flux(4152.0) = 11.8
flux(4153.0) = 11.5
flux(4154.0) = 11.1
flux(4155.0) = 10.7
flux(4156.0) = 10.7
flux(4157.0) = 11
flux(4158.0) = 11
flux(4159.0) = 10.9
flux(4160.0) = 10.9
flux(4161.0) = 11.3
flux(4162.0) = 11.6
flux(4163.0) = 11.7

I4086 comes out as 3.0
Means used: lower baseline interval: 11.6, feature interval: 10.7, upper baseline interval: 11.4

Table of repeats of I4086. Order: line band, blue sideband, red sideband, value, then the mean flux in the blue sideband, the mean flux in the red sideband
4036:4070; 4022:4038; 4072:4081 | -1.88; 11.1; 11.3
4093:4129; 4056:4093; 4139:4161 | 2.70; 11.2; 11.6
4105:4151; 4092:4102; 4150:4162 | -2.37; 10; 11.2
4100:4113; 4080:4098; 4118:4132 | 0.63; 10.3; 11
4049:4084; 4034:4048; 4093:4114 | -2.85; 11.4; 10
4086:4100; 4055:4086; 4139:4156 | 1.85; 11.4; 11.8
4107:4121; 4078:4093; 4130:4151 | 0.40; 10.6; 11.7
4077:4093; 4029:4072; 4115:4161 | 1.30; 11.7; 11.4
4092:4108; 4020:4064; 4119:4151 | 2.25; 11.6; 11.5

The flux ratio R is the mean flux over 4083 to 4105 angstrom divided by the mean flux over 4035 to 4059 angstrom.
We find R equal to 0.8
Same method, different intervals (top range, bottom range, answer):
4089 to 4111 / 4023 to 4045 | 0.89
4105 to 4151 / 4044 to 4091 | 0.98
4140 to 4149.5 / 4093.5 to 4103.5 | 1.18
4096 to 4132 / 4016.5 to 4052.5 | 0.91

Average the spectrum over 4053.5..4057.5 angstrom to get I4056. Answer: 12.3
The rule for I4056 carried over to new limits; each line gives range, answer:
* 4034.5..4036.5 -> 11.6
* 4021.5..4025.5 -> 10.6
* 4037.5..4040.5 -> 11.4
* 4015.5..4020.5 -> 13.1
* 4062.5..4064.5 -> 9.38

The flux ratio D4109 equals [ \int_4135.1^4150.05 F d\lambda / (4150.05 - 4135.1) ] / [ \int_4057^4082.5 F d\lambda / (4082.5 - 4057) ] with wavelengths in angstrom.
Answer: 1.0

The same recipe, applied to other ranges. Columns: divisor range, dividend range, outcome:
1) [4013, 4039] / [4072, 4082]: 0.97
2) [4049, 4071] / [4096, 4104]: 0.84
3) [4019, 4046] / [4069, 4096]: 0.97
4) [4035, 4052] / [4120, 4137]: 0.93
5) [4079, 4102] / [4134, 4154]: 1.14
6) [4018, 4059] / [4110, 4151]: 0.97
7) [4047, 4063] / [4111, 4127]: 0.91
